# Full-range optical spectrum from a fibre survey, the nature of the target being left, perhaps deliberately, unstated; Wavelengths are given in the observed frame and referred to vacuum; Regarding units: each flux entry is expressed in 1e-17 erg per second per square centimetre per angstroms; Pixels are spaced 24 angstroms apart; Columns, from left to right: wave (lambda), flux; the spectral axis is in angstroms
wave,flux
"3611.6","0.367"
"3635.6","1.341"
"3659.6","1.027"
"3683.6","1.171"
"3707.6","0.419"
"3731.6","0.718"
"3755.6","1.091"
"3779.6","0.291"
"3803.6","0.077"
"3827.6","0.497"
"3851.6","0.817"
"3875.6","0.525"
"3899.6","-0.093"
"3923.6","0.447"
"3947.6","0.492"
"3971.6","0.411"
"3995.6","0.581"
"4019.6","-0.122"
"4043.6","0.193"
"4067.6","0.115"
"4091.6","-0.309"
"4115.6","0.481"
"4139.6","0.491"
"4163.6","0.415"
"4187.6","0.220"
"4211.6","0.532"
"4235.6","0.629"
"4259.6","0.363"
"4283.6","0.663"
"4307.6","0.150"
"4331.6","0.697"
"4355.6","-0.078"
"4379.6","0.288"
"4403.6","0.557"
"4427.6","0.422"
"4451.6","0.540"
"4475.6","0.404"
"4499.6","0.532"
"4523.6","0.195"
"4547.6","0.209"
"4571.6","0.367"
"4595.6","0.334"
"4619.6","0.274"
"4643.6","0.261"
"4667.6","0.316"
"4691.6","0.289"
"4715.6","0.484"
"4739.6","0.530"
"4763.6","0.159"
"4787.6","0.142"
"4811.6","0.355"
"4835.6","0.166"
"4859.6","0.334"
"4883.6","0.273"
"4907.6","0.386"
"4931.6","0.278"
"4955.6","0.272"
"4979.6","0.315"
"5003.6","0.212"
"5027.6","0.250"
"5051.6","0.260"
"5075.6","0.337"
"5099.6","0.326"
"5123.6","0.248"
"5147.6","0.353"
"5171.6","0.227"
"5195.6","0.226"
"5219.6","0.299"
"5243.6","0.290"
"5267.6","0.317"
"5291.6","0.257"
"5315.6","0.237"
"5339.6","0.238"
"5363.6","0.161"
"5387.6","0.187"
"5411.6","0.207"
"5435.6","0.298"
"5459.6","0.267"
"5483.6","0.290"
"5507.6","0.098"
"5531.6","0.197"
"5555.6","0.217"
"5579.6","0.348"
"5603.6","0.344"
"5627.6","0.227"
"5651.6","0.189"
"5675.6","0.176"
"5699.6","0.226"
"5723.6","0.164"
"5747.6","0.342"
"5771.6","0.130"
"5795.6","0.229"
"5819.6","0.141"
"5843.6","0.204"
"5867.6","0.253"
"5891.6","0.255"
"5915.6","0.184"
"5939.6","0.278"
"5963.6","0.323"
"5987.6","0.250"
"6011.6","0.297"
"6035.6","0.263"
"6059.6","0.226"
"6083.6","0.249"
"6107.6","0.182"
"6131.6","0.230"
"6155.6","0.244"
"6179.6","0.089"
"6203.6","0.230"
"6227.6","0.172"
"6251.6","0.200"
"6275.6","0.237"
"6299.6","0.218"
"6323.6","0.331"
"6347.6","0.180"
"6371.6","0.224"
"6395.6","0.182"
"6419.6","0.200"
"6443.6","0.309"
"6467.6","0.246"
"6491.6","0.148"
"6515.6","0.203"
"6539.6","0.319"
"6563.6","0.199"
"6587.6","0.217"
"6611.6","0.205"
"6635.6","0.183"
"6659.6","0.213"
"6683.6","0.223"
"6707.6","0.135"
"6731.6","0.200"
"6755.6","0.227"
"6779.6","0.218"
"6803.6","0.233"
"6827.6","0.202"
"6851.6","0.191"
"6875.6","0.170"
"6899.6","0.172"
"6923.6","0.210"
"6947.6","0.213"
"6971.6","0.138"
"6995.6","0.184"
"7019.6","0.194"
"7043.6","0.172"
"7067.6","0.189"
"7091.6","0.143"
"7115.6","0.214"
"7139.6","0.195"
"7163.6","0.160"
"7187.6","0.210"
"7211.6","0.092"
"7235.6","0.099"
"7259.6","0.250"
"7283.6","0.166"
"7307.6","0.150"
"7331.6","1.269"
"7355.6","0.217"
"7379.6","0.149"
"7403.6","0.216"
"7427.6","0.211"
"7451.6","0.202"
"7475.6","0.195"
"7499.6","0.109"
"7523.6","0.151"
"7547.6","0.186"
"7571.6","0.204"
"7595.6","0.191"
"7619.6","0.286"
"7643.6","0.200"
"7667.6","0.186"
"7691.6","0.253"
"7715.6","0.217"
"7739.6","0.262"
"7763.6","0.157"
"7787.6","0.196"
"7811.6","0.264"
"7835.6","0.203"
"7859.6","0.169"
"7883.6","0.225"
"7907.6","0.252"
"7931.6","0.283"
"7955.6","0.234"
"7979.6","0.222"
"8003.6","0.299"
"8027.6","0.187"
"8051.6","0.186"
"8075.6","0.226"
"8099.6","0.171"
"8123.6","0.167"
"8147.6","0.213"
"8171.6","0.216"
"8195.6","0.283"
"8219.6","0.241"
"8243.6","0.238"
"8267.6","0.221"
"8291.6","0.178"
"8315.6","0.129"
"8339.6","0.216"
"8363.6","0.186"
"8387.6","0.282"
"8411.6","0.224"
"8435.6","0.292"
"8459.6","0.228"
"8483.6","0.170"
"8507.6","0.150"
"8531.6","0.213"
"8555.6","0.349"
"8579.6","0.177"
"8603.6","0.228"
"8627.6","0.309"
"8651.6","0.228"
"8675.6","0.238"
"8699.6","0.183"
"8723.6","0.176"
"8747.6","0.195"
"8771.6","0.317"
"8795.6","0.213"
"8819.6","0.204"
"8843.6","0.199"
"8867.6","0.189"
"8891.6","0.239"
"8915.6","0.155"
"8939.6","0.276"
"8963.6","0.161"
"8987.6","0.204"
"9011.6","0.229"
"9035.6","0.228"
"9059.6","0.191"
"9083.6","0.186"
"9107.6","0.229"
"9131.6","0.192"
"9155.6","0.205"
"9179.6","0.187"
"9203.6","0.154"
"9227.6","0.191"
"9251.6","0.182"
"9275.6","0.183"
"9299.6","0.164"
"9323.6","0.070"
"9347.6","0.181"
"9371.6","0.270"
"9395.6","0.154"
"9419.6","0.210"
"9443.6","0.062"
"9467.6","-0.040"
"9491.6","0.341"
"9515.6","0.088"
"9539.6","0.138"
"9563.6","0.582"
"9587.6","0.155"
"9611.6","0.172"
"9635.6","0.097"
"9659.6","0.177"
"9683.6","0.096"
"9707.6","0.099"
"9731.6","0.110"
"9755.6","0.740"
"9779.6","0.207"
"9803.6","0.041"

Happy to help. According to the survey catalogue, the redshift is 0.968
